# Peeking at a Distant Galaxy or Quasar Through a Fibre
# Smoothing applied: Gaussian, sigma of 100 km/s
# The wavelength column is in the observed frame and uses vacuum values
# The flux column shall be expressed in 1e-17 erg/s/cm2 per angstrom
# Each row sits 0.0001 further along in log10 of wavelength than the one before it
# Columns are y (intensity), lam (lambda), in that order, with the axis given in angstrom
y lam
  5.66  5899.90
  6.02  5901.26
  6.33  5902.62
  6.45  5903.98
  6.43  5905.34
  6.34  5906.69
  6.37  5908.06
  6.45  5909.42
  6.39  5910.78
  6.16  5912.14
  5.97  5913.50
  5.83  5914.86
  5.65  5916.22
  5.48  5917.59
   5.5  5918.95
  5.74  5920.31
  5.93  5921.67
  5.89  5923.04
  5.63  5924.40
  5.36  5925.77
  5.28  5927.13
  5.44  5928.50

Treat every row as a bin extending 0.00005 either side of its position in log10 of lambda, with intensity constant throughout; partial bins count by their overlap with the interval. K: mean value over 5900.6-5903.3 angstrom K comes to 6.17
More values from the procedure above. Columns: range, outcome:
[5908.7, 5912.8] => 6.34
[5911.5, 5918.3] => 5.81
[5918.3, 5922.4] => 5.73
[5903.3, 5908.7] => 6.4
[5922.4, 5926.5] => 5.62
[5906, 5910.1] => 6.39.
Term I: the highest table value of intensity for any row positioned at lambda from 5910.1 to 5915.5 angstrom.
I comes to 6.39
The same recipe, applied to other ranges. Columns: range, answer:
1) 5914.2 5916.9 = 5.83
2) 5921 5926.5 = 5.93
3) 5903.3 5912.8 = 6.45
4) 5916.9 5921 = 5.74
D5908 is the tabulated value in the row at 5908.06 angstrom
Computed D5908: 6.37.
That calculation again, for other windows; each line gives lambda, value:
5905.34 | 6.43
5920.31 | 5.74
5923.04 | 5.89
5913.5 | 5.97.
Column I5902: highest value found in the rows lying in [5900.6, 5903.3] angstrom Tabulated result 6.33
